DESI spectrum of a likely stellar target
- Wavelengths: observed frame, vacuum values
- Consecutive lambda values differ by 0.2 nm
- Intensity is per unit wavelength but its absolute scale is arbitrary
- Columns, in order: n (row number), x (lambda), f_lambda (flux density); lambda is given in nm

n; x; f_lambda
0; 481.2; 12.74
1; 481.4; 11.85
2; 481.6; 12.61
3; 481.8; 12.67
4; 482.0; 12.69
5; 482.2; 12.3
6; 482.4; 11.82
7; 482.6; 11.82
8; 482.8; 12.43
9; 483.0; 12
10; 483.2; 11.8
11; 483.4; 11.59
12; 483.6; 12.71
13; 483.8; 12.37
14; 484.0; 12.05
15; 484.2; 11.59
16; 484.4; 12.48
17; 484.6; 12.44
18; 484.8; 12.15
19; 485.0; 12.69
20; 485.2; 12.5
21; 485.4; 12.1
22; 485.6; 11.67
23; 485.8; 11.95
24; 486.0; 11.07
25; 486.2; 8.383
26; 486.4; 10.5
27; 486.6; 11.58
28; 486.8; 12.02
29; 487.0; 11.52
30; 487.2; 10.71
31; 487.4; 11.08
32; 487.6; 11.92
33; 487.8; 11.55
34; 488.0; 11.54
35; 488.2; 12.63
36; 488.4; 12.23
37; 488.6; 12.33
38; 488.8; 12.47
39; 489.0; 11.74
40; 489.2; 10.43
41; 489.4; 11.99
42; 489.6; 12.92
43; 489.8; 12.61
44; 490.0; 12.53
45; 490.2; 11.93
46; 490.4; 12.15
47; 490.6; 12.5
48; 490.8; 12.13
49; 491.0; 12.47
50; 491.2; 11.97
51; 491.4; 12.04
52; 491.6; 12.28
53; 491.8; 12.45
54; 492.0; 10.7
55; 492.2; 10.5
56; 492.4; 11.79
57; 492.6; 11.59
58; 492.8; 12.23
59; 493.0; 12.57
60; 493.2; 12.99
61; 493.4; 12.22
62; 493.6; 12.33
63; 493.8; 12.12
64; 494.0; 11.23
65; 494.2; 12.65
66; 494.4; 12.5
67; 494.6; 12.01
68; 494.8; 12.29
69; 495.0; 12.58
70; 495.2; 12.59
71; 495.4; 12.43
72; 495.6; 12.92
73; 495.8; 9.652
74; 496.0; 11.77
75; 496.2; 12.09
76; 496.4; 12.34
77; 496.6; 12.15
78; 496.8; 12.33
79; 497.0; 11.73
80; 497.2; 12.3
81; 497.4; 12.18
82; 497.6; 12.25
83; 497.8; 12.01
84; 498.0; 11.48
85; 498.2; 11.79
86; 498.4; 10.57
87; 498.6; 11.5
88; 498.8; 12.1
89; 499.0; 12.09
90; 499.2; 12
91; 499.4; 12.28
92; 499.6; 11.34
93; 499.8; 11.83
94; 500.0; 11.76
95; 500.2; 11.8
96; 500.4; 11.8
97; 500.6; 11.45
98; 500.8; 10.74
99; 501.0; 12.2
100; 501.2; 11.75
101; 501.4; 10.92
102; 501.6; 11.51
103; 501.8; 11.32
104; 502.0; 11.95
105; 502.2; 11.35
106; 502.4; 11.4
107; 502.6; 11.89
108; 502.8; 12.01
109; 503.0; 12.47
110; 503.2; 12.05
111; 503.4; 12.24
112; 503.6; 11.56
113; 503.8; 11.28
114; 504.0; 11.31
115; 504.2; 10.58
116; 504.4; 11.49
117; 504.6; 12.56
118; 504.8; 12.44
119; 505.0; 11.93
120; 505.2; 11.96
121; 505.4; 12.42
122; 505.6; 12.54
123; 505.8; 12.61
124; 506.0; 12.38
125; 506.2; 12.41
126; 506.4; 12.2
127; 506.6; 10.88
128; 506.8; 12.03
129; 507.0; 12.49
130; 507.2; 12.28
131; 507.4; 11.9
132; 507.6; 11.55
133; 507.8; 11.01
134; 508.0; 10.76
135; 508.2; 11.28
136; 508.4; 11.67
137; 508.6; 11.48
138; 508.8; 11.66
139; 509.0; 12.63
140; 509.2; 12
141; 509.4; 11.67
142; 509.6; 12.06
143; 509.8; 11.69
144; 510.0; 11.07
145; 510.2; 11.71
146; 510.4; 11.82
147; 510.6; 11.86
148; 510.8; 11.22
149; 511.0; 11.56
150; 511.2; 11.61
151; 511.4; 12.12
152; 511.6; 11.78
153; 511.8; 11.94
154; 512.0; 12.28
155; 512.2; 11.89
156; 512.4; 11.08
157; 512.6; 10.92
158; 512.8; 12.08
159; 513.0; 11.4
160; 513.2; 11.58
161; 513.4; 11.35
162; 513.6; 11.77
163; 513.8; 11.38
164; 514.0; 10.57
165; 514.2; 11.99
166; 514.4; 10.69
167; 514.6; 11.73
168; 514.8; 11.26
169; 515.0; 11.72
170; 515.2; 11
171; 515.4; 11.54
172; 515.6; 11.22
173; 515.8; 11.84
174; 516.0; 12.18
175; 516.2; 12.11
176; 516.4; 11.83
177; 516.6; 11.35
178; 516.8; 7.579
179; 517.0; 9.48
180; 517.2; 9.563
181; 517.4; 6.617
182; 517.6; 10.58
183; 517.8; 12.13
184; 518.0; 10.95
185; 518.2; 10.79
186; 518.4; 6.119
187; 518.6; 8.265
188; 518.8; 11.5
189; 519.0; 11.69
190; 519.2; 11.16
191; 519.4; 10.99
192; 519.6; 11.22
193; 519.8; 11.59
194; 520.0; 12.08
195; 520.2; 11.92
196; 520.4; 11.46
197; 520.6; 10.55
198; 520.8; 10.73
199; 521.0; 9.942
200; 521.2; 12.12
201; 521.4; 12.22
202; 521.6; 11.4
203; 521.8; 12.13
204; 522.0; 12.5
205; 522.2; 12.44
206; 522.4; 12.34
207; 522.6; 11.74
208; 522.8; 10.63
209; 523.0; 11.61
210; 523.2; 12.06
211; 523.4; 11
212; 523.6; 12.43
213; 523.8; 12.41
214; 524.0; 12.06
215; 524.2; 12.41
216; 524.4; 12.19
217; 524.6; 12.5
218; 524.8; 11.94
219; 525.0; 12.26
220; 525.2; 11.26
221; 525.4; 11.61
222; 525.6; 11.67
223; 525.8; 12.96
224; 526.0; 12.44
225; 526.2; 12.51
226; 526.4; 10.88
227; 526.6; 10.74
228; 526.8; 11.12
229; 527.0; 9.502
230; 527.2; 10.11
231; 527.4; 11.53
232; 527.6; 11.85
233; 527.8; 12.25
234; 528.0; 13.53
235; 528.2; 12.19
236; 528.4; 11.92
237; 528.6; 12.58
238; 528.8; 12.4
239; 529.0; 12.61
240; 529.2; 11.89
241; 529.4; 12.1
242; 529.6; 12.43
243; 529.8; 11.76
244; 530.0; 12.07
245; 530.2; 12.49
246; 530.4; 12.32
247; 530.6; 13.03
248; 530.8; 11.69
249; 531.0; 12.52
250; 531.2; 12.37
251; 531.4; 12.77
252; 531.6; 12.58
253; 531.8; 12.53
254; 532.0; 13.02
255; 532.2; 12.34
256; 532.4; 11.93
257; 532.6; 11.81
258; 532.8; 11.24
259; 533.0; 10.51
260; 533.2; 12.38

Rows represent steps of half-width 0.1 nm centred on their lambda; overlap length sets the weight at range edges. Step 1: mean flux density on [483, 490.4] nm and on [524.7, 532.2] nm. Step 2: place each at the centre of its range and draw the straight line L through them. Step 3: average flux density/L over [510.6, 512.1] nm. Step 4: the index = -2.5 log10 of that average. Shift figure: 0.02 mag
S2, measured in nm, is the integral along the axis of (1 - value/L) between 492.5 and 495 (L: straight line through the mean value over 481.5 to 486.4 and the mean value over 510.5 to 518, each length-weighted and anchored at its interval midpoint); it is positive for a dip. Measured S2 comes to -0.111 nm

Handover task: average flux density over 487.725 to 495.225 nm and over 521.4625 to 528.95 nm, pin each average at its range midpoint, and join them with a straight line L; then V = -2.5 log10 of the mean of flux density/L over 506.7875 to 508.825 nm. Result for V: 0.03 mag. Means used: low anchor 12.1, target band 11.6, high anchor 11.9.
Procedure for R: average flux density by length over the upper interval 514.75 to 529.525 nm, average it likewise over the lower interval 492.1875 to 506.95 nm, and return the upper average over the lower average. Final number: 0.96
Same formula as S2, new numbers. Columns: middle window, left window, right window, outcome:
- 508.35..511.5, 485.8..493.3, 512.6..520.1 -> -0.18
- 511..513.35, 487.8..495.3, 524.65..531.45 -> 0.07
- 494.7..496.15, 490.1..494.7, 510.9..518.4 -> -0.01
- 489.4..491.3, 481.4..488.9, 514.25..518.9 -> -0.11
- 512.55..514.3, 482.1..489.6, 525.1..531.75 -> 0.07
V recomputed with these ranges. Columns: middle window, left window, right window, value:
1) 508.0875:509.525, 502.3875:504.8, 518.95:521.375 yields -0.01 mag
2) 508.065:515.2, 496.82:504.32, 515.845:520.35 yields -0.06 mag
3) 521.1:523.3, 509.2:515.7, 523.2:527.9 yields -0.02 mag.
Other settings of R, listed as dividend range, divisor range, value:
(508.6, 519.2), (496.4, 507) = 0.94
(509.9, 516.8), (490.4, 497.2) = 0.95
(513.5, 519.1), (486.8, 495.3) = 0.89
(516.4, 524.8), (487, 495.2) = 0.92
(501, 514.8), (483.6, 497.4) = 0.98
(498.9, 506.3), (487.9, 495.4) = 0.98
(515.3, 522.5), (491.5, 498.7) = 0.91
